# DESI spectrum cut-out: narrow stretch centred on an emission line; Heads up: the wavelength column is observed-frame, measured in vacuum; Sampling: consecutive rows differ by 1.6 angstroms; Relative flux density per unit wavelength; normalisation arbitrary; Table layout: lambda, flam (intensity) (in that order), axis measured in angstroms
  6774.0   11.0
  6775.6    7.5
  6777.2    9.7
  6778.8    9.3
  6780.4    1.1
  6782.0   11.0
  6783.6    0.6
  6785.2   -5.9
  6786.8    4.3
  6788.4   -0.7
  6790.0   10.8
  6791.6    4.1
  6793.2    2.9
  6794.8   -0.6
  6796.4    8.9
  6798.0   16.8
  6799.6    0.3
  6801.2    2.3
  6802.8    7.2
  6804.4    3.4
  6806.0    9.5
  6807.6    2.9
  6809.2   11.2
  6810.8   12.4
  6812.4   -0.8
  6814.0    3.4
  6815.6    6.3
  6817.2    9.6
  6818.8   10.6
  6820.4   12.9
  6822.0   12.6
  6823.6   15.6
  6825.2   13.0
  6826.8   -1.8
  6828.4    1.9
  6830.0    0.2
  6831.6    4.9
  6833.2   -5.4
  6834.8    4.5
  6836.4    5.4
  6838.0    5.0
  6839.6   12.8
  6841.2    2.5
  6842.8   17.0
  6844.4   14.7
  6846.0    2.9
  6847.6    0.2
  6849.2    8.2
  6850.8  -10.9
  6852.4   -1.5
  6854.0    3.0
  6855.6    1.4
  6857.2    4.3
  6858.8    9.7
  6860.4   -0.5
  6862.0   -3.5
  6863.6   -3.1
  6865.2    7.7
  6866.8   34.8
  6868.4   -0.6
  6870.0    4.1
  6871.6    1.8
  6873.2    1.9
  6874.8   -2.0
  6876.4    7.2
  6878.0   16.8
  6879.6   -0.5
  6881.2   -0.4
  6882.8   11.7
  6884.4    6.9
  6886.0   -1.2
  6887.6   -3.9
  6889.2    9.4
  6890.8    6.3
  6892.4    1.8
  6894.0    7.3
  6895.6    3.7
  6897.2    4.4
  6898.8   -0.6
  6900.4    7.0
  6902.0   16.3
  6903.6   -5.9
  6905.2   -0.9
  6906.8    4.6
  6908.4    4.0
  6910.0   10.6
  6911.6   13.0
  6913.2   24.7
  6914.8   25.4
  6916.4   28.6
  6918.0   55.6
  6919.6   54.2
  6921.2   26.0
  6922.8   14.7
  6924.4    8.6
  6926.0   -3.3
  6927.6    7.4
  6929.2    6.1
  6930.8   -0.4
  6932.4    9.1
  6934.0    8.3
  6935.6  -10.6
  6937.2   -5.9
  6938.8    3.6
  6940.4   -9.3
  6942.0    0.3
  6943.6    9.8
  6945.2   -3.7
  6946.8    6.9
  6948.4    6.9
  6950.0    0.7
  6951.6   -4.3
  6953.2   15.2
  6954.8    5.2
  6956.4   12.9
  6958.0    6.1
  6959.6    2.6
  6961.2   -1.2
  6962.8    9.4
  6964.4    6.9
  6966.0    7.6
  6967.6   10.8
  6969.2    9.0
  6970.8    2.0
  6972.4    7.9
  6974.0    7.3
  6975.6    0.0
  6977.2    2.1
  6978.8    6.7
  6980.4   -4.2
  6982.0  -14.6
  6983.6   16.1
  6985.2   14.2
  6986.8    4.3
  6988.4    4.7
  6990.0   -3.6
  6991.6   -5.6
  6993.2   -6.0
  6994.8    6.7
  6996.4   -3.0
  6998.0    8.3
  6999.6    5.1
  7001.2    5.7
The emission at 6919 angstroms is [O II]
